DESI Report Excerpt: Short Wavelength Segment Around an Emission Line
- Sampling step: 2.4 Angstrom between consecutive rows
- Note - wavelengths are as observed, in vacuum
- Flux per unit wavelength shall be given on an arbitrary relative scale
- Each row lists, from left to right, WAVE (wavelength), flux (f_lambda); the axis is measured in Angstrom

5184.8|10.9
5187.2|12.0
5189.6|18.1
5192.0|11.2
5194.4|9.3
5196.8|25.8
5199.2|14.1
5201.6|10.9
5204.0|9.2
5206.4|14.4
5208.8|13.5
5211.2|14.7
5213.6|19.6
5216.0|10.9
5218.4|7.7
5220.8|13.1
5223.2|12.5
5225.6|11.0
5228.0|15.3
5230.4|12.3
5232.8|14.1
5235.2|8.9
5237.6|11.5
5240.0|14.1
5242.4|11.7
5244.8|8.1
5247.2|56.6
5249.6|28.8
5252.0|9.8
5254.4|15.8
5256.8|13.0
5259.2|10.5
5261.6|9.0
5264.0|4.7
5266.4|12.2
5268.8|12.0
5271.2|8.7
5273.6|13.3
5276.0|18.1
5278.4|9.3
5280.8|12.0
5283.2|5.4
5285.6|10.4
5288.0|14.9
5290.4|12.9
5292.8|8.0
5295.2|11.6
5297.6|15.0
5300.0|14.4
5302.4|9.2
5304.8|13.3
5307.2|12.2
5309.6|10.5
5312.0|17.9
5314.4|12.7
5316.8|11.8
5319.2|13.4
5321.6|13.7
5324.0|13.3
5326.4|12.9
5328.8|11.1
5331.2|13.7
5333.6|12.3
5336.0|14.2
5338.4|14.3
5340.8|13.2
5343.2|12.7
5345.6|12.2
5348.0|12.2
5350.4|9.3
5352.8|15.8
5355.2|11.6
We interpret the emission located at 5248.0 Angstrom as [O III]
